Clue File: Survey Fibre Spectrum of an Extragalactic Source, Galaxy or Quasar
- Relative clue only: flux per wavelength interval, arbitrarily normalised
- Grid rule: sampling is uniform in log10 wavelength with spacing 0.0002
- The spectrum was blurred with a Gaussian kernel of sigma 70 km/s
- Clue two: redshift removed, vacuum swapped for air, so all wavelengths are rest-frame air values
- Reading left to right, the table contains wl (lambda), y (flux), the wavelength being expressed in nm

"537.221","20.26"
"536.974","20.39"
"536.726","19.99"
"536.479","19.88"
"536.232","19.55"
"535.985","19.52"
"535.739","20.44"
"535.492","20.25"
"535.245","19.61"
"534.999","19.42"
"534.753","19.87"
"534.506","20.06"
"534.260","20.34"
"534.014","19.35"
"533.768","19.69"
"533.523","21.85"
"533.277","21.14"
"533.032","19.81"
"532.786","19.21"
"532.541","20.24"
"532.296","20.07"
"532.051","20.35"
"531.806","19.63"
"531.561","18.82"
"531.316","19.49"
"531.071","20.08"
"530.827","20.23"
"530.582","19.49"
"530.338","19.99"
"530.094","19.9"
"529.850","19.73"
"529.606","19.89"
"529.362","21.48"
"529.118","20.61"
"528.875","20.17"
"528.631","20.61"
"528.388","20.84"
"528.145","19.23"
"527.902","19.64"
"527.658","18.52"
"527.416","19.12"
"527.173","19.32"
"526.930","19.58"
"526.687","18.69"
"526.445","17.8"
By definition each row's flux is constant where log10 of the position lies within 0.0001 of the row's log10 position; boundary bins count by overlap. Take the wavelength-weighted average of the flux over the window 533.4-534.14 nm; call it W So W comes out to 20.3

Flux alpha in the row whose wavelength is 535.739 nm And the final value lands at 20.44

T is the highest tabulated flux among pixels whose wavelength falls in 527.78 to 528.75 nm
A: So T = 20.84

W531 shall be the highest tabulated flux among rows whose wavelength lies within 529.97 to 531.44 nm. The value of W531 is 20.23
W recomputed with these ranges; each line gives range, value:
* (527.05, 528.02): 19.1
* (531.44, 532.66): 19.8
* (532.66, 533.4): 20.1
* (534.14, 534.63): 20.2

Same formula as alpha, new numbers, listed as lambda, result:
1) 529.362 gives 21.48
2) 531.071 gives 20.08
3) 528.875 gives 20.17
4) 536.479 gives 19.88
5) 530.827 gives 20.23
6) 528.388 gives 20.84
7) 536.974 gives 20.39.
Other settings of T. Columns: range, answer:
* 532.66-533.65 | 21.85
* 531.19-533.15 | 20.35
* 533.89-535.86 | 20.44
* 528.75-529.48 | 21.48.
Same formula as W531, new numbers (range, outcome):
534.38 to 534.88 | 20.06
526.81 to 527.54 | 19.58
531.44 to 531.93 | 19.63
